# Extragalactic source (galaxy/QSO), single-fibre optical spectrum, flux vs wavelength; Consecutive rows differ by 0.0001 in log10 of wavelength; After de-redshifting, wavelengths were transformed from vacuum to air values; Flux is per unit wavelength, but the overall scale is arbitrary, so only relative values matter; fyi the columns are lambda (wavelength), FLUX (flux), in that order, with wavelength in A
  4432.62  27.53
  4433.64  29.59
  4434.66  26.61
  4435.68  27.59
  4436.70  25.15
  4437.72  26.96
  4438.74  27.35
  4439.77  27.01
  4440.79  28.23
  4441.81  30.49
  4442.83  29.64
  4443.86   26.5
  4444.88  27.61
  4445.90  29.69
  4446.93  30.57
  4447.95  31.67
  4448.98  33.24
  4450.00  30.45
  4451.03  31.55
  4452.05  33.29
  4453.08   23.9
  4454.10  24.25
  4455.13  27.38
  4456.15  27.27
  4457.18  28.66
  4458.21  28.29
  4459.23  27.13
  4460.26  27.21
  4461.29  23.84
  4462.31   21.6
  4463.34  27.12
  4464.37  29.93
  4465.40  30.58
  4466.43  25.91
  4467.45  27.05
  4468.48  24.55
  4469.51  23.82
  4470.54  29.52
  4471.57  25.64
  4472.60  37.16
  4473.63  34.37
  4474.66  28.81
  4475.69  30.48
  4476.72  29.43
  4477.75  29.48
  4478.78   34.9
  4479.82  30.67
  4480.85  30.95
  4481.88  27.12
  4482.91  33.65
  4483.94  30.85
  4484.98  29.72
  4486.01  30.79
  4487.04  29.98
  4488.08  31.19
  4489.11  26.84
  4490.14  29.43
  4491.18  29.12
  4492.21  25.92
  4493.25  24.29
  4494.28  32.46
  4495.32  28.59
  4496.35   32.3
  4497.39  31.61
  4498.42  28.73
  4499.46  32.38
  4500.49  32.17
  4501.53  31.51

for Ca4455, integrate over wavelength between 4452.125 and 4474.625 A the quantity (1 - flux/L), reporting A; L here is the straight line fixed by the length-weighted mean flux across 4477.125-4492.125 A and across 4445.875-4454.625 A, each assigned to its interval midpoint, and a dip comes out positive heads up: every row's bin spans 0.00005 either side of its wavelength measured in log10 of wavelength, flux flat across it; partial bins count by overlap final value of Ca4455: 1.83 A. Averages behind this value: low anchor 29.8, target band 27.5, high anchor 30.2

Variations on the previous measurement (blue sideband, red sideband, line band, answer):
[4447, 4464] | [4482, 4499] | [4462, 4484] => -0.34 A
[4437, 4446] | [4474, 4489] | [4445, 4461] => -0.08 A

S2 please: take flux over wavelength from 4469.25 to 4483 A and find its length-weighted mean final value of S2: 30.4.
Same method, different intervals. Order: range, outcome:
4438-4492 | 28.9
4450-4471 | 27.2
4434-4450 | 28.6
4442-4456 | 29.2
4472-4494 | 30.2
